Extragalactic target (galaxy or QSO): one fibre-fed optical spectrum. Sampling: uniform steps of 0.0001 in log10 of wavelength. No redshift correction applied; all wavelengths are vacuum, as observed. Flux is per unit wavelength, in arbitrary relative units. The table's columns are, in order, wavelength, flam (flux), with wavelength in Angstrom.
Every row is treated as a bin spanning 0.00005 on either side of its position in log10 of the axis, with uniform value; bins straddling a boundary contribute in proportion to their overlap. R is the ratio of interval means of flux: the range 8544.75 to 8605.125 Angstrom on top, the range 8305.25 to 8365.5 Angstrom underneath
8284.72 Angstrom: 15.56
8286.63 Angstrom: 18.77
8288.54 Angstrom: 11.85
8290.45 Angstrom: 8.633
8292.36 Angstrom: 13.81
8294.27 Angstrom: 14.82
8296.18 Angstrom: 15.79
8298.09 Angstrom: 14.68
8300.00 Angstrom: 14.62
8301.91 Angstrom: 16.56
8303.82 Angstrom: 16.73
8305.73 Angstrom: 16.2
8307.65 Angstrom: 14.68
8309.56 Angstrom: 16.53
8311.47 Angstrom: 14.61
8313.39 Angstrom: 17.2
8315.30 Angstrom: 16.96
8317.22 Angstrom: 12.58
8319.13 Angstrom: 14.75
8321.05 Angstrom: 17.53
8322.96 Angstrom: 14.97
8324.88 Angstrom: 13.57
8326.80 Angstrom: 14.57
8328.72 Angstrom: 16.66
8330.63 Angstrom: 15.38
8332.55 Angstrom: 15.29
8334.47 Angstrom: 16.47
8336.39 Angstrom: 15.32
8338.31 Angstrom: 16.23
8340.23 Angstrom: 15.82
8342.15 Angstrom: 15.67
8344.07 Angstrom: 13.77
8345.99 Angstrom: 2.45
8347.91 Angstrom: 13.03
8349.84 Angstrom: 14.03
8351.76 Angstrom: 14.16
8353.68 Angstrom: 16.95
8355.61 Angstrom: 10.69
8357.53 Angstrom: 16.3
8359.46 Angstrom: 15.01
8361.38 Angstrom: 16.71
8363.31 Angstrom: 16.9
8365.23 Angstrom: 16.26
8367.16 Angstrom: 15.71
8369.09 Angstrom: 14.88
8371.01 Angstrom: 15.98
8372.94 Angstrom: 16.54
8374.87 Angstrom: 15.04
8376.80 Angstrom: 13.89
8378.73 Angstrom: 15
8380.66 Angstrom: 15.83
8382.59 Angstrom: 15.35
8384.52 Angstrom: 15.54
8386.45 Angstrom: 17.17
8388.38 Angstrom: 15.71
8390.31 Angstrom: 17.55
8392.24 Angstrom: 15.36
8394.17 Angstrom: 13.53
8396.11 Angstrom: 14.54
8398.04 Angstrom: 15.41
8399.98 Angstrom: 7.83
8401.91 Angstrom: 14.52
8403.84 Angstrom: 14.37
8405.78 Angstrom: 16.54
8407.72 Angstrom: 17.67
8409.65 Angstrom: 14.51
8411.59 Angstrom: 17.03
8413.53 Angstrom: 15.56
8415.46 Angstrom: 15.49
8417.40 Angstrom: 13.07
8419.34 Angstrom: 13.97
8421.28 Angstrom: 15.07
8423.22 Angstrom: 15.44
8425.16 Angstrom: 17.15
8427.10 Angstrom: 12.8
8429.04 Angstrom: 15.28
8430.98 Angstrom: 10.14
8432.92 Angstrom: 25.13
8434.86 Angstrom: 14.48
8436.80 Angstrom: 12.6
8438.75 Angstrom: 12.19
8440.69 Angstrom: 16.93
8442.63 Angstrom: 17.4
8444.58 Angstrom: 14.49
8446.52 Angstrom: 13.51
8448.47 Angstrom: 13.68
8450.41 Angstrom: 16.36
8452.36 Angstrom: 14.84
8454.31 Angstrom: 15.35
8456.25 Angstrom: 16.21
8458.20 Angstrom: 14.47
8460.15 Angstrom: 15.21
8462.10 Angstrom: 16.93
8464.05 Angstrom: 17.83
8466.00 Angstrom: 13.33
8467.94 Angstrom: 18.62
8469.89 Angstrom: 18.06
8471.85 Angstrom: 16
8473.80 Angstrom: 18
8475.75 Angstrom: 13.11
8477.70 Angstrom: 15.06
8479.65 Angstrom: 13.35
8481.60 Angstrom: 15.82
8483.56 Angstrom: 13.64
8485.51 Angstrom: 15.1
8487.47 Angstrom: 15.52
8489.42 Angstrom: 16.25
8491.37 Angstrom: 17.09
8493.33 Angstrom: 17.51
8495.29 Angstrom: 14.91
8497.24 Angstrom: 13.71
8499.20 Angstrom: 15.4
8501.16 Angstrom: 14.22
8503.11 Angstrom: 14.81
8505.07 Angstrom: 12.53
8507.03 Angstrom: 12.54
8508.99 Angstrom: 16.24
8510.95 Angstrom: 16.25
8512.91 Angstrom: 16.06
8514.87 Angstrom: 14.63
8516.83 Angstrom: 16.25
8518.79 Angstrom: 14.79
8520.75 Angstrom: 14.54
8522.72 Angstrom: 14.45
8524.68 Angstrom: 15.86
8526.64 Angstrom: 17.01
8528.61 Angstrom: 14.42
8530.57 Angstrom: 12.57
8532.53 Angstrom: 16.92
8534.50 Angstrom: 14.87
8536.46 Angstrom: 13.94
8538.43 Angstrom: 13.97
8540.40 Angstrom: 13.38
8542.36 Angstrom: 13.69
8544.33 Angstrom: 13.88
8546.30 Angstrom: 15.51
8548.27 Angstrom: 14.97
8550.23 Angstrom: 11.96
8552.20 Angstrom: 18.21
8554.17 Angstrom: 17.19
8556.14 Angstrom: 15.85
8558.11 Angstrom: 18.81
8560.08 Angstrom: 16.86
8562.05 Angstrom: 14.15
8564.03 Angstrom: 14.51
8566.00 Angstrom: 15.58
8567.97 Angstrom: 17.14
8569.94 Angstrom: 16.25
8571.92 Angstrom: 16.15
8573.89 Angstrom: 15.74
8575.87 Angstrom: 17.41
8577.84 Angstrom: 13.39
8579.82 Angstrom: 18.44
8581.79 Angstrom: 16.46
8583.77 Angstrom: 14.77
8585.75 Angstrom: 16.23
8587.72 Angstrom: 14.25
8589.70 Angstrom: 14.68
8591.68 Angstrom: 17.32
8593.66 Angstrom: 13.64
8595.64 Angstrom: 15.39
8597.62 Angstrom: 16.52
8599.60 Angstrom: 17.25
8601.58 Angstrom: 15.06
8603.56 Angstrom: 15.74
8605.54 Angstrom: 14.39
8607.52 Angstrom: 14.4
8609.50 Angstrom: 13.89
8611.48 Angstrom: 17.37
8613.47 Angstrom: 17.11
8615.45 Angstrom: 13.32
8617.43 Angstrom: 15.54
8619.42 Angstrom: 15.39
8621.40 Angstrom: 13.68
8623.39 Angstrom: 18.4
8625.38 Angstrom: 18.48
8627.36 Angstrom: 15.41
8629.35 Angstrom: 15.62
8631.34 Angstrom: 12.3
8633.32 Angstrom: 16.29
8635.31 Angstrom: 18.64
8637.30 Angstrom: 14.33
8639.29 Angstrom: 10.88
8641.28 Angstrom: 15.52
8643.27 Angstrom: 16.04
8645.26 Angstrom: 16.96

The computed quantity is 1.06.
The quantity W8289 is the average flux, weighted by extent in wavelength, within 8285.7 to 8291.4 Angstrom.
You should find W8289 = 13.1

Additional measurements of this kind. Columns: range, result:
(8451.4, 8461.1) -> 15.2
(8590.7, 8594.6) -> 15.5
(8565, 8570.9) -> 16.3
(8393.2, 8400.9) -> 12.8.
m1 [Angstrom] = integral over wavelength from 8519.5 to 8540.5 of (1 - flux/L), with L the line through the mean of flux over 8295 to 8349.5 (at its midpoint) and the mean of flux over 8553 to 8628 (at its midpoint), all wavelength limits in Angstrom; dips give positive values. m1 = 1.17 Angstrom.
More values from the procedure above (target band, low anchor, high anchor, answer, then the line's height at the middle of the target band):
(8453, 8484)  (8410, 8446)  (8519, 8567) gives -1.10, 15.2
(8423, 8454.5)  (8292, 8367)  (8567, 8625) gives 0.30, 15.3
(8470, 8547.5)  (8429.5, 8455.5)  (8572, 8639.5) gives 1.70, 15.3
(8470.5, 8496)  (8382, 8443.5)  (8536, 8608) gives -0.36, 15.3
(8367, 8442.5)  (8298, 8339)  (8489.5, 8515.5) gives 0.92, 15.4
